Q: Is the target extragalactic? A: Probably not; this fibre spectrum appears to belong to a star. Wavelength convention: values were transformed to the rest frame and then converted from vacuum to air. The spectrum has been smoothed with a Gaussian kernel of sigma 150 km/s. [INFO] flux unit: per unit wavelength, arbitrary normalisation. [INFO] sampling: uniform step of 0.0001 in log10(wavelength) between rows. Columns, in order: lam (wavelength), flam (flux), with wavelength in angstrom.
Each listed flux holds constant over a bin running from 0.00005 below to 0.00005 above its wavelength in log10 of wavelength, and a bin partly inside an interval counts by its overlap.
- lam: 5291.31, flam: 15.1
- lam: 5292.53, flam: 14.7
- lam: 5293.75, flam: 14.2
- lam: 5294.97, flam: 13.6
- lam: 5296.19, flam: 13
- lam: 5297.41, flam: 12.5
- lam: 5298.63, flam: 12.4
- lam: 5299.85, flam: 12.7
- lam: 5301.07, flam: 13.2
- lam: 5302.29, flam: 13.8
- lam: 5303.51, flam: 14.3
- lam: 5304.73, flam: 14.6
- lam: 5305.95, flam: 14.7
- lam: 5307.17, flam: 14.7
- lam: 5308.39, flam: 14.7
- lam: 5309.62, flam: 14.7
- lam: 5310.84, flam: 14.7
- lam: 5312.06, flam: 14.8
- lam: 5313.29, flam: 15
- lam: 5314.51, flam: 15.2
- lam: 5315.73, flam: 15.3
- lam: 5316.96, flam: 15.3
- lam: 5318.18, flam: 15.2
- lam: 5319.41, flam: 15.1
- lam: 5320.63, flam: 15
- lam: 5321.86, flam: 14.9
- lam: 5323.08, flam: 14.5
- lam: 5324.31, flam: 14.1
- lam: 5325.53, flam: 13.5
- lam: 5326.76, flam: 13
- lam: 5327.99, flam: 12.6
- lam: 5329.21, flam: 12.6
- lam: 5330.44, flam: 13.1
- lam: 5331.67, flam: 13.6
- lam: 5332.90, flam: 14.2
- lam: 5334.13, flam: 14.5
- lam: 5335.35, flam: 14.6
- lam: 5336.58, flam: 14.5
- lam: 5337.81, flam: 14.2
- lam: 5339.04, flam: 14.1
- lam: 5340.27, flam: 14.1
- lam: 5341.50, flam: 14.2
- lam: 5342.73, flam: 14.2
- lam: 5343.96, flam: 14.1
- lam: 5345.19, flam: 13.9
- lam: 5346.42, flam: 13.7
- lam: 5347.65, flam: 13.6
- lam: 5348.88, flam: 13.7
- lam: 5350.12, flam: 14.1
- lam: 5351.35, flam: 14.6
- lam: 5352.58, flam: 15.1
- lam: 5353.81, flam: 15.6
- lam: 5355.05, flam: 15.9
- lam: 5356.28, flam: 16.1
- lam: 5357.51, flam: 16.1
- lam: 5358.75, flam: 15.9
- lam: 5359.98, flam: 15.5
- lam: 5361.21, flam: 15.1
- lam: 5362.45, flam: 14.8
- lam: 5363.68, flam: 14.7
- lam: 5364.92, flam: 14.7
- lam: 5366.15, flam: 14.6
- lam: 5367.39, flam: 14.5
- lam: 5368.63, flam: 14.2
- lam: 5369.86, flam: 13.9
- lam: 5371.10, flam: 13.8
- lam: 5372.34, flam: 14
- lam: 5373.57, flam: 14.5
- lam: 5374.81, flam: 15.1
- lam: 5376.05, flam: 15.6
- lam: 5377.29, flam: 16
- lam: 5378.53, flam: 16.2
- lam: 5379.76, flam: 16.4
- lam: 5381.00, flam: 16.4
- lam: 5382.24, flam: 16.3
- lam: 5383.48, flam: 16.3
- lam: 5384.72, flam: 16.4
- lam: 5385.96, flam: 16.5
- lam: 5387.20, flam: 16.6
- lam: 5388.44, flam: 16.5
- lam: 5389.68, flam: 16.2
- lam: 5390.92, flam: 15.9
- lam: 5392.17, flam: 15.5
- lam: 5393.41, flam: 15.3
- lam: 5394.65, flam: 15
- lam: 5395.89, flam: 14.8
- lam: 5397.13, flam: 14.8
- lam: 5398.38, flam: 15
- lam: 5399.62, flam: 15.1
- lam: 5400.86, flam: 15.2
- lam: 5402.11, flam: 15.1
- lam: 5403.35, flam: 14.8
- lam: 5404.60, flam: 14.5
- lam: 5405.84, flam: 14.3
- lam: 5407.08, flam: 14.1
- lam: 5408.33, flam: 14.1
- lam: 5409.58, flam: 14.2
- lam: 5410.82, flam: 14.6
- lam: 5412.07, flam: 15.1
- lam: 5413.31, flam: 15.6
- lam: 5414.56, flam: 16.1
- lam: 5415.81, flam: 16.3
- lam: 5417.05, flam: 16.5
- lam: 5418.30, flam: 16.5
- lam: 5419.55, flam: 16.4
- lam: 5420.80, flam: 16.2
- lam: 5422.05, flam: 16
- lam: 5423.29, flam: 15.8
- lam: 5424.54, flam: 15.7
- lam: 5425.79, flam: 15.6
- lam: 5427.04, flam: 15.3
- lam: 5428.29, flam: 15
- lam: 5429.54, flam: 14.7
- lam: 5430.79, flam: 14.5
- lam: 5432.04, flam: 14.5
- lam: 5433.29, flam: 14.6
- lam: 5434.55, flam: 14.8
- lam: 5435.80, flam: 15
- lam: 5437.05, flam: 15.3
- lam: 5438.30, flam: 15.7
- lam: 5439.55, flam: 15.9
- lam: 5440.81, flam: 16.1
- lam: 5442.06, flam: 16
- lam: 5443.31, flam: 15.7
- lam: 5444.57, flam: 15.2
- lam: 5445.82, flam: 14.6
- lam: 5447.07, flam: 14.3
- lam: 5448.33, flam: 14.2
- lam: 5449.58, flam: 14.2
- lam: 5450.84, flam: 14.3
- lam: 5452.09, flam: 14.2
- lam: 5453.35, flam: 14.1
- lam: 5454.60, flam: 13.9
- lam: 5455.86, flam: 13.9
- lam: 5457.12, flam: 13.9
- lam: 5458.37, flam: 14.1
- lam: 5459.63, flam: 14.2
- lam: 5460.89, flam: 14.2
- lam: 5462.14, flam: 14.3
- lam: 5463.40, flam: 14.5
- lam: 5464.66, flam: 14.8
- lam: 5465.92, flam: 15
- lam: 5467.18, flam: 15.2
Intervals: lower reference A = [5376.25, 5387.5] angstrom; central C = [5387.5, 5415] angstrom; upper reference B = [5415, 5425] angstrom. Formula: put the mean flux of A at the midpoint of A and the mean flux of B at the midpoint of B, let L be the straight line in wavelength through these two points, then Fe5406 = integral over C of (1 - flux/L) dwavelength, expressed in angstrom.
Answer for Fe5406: 2.0 angstrom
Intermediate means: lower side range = 16.3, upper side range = 16.2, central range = 15.1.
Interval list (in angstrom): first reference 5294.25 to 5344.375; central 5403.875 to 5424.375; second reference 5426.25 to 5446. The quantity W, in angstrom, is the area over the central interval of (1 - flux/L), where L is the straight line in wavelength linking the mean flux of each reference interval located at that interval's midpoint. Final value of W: -0.5 angstrom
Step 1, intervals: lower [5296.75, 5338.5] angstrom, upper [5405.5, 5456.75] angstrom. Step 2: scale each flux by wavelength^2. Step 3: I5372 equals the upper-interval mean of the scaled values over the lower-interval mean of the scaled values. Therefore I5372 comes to 1.11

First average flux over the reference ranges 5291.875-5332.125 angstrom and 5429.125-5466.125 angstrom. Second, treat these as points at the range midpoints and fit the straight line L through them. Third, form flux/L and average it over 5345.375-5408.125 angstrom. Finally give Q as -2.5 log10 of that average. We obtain -0.06 mag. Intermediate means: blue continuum 14.1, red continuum 14.7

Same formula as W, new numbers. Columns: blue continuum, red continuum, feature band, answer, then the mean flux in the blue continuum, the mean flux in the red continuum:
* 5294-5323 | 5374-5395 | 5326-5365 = 2.0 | 14.3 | 16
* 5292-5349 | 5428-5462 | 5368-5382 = -0.7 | 14.1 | 14.7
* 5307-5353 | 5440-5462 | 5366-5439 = -4.5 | 14.3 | 14.5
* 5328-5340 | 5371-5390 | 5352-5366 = -0.4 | 13.9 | 15.9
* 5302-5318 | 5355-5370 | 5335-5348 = 0.7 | 14.8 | 15.1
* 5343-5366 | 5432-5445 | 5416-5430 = -0.5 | 14.8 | 15.4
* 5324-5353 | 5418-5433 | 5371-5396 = -1.7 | 13.9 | 15.5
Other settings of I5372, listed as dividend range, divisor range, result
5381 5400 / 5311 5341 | 1.13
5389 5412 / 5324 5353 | 1.10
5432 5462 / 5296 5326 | 1.08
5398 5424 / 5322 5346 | 1.13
